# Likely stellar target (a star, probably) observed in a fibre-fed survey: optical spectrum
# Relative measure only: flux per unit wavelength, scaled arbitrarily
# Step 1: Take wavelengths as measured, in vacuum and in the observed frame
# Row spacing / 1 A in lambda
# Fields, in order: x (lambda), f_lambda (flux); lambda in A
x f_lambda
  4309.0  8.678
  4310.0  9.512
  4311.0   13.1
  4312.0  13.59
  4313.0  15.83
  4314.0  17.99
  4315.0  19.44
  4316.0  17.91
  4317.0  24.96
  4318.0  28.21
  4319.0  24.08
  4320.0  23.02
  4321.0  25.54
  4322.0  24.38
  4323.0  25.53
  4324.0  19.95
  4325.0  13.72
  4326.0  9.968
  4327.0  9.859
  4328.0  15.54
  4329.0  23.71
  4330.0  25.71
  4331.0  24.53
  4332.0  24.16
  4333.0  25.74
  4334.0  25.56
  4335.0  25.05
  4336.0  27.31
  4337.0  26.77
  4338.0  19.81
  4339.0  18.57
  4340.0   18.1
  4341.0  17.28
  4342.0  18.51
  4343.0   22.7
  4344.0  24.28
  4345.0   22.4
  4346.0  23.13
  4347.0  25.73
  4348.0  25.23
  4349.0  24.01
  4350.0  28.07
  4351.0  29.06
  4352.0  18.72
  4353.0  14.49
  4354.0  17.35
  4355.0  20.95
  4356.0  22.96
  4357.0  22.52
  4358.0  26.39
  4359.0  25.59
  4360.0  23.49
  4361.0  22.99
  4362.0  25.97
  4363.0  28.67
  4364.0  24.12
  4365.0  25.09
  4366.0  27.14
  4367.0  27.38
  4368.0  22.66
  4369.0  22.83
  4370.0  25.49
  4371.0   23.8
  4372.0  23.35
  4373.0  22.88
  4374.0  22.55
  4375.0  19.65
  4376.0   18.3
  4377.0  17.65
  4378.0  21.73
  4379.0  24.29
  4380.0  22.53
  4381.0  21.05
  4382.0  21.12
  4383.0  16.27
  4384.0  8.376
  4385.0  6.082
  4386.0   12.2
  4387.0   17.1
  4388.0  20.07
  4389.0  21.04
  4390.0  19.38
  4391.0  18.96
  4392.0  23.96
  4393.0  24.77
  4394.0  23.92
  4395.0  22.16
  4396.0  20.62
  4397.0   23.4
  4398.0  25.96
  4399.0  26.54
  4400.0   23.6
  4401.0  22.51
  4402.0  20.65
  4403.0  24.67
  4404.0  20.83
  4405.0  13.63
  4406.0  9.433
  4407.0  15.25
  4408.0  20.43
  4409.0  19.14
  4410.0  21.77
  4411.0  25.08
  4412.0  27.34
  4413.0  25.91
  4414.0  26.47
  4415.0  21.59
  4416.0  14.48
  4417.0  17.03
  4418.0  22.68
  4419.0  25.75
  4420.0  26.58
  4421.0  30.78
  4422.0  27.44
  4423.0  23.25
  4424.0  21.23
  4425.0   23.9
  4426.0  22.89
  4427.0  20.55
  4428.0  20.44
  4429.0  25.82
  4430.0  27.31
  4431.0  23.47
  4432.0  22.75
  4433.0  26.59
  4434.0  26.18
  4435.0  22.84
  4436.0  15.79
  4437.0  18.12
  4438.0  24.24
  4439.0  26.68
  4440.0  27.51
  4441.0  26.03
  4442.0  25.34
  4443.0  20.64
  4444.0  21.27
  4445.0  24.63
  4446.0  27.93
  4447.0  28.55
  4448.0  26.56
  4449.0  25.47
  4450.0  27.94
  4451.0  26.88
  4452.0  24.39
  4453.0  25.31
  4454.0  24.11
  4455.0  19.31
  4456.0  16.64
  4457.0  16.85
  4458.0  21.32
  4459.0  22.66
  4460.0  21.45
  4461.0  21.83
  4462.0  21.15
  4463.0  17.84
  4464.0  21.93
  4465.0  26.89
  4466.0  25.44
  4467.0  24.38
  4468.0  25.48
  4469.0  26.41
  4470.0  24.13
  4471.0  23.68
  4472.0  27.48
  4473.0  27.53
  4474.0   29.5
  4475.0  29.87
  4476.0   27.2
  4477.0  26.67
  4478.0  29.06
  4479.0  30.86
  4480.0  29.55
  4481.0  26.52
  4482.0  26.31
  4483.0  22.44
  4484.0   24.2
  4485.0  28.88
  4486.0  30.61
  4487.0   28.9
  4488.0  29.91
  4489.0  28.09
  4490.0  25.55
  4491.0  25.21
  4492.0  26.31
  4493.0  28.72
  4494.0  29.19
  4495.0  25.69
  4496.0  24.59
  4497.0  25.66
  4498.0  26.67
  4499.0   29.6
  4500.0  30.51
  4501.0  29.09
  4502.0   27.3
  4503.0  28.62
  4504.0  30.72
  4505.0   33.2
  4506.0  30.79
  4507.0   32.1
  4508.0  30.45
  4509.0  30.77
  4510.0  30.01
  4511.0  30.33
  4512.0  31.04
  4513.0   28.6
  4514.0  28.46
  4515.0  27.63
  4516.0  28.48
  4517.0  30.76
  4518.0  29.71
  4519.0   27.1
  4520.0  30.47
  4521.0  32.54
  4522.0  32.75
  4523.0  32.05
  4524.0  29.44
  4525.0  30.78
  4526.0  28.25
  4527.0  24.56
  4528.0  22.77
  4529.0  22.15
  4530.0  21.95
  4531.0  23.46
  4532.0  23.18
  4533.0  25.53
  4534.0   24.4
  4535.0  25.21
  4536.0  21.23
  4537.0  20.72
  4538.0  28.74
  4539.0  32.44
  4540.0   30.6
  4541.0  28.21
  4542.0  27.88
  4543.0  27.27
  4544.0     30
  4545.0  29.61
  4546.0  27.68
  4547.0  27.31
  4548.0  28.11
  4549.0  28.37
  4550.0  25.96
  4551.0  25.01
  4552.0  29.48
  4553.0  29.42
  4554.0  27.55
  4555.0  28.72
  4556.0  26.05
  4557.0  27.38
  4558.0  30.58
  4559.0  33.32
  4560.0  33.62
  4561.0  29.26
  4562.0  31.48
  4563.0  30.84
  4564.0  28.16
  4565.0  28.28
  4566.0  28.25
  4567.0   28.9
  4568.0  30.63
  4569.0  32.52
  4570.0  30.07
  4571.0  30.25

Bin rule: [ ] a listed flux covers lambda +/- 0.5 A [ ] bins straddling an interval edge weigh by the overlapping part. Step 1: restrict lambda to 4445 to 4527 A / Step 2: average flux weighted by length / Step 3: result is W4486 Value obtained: 27.1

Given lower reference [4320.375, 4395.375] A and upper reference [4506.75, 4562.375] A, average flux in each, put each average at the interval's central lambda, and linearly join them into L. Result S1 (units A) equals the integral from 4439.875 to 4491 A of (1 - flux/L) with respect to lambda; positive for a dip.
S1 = 0.84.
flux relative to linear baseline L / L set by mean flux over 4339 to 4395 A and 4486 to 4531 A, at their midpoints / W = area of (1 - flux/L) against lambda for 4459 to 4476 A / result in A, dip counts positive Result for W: 1.2 A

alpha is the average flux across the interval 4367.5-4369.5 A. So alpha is 22.7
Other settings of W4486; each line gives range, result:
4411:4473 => 23.7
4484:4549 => 28.1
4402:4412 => 19.4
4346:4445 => 22.3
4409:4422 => 23.8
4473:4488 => 28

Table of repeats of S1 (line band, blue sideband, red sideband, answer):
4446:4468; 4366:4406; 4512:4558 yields 0.61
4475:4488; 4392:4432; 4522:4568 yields -1.29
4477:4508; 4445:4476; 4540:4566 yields -2.73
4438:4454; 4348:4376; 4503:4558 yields 0.16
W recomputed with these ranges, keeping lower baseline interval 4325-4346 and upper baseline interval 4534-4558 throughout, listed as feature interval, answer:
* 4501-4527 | -3.4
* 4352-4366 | -0.8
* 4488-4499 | -0.4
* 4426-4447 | 0.3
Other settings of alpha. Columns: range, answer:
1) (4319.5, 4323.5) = 24.6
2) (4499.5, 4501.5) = 29.8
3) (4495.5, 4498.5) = 25.6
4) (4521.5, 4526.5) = 30.7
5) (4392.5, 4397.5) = 23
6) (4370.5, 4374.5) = 23.1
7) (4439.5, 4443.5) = 24.9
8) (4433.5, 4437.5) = 20.7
